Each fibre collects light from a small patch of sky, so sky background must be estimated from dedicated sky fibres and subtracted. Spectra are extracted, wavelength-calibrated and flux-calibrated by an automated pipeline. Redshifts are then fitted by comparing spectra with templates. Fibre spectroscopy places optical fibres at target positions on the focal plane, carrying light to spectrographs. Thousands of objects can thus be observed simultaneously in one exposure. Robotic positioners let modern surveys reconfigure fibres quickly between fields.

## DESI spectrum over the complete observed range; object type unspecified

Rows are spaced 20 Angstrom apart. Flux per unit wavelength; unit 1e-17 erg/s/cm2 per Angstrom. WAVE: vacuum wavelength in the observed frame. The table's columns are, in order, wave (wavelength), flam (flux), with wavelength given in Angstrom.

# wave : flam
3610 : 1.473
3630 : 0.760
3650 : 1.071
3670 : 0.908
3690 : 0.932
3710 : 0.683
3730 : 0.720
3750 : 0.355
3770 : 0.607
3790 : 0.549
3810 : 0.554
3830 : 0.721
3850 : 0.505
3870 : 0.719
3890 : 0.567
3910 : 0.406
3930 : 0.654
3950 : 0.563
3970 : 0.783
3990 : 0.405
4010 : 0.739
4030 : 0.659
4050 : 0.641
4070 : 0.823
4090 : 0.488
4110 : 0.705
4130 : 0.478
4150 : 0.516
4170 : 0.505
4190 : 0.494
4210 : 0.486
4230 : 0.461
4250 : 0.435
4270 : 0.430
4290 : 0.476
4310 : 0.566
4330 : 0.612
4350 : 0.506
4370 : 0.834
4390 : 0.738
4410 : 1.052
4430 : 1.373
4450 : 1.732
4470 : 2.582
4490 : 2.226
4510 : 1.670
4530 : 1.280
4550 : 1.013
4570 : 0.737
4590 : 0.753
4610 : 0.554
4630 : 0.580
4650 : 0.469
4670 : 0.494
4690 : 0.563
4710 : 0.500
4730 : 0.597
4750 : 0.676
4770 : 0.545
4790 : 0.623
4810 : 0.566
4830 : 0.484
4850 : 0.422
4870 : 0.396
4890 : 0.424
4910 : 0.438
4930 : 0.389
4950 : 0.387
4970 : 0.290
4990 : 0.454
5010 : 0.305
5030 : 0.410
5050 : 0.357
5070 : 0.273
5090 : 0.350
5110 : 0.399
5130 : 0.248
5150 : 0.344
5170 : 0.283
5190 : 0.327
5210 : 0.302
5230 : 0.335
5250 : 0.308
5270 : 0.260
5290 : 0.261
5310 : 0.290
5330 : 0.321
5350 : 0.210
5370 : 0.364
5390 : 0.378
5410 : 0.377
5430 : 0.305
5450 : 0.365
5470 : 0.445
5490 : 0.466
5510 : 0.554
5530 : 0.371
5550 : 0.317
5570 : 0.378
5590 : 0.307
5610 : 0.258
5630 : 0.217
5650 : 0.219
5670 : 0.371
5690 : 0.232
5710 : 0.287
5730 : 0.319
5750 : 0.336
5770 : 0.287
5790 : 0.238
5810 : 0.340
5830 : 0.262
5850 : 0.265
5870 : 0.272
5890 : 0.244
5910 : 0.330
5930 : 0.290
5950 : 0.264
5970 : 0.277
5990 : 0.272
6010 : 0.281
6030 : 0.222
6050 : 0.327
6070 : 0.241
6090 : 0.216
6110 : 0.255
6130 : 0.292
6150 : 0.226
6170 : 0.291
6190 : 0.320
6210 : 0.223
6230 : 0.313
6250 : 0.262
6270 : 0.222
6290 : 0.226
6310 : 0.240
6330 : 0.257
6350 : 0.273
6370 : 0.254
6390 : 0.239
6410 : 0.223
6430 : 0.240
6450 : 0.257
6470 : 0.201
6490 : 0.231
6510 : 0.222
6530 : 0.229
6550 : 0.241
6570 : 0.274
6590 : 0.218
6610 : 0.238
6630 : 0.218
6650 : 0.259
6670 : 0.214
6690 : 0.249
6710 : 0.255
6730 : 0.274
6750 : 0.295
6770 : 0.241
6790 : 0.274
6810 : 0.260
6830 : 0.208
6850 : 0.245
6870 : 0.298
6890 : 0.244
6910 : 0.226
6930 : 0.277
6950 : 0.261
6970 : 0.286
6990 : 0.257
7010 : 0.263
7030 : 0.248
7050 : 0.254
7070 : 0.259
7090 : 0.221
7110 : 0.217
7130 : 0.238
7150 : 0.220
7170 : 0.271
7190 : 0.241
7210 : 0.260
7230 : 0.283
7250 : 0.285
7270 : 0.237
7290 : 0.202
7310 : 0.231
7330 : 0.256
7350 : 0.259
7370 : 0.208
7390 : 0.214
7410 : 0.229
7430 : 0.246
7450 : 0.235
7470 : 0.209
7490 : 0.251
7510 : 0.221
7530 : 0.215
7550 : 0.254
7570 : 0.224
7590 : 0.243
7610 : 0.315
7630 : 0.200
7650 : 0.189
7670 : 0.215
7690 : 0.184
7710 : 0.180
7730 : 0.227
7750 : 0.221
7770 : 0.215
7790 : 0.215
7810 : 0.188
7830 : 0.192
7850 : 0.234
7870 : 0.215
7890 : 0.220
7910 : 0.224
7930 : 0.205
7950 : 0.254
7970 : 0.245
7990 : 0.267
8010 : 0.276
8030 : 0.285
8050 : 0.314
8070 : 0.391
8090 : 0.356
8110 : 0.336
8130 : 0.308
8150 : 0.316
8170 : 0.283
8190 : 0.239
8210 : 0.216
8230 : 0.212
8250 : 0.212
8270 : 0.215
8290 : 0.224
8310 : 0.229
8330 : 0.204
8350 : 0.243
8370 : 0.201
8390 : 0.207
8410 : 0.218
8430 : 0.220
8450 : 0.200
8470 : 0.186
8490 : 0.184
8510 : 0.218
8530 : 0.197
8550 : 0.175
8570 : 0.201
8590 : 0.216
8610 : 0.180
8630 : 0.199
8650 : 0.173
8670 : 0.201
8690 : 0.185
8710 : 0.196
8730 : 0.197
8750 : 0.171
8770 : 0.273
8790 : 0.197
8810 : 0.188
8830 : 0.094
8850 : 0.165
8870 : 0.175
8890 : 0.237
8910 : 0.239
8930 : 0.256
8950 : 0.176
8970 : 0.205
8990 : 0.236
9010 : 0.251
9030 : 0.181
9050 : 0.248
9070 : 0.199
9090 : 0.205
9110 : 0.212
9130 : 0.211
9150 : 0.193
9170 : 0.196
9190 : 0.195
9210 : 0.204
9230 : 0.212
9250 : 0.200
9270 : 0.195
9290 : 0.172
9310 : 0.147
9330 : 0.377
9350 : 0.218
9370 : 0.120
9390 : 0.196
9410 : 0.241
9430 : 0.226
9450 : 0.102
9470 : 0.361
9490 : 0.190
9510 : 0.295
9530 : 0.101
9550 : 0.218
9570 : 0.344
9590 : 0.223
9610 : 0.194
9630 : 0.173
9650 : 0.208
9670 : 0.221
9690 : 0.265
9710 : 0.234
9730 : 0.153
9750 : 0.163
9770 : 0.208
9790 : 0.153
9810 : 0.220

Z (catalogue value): 1.891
